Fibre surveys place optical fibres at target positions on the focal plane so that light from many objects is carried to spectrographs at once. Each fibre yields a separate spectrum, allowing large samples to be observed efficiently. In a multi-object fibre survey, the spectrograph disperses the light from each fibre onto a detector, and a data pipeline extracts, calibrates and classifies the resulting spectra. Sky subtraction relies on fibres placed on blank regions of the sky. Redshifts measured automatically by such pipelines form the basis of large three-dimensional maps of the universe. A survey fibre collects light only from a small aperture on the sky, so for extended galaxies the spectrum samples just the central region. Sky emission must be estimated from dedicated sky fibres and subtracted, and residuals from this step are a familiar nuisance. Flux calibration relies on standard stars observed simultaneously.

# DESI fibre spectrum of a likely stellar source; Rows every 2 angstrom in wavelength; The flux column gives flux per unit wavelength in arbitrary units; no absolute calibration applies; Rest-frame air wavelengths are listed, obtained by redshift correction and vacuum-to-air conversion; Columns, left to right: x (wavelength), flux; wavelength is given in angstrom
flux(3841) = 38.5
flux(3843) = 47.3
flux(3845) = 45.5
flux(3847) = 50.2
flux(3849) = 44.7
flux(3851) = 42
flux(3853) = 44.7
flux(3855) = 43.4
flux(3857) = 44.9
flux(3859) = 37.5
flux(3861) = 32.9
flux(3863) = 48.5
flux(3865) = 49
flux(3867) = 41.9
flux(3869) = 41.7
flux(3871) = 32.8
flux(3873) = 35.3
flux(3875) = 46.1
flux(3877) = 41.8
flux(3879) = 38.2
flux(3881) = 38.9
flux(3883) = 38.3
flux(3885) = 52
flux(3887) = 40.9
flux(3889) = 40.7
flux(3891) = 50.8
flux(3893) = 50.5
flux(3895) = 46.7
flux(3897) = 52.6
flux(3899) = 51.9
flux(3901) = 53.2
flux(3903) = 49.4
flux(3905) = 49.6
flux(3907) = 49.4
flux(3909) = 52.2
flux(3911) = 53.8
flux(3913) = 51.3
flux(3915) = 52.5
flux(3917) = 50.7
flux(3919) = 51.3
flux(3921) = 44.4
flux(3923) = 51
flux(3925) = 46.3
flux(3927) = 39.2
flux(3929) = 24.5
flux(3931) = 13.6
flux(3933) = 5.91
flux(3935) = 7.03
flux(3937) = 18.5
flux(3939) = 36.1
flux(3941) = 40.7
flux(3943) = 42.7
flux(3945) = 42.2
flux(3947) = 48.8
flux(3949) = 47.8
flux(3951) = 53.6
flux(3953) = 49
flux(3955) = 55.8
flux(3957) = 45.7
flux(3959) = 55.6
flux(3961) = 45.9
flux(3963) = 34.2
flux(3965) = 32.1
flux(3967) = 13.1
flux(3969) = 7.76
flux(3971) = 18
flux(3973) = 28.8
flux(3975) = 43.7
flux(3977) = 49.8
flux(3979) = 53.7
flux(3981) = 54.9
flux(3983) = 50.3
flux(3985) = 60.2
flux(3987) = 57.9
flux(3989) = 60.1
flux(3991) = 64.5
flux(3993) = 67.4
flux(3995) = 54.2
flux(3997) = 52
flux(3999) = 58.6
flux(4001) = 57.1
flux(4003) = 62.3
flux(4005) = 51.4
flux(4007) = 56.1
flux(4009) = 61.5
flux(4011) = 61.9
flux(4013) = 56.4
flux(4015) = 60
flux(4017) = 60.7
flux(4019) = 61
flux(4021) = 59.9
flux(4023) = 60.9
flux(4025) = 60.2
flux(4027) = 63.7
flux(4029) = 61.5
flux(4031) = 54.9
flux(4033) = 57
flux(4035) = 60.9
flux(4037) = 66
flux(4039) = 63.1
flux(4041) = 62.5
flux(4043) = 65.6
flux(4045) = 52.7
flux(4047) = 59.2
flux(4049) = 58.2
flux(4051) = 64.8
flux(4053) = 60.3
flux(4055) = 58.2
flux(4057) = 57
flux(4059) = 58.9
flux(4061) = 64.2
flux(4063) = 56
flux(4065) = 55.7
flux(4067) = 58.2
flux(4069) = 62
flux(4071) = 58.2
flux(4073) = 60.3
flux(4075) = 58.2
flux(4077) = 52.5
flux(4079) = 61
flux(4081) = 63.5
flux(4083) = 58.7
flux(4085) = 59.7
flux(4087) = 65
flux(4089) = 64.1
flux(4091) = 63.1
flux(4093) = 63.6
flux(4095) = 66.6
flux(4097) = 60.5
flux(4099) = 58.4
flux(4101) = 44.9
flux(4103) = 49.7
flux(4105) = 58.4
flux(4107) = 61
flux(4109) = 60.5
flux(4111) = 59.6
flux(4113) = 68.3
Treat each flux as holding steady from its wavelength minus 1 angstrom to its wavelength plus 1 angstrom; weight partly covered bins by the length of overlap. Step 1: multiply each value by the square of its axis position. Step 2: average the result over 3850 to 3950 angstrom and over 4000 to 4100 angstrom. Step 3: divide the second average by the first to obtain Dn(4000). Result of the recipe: 1.54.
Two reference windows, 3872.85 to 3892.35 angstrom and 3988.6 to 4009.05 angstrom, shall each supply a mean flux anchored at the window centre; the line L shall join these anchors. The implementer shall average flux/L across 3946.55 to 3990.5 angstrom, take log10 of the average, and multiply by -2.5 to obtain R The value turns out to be 0.23 mag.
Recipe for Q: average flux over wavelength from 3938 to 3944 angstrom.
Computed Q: 39.8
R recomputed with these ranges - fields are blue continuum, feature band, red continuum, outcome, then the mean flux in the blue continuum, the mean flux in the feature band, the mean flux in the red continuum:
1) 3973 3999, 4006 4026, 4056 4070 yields -0.06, 54.8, 59.9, 58.9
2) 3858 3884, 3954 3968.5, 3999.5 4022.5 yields 0.31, 40.2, 39.2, 59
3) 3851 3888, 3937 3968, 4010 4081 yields 0.19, 41.6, 42.1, 59.8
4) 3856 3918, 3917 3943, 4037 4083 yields 0.44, 45.7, 32.7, 59.7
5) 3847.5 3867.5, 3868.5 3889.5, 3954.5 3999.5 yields 0.08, 43.2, 40.6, 46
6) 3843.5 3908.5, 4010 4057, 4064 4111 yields -0.09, 44.6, 60.3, 59.3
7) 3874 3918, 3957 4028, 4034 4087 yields 0.08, 47.8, 51.2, 59.9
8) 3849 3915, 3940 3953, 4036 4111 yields 0.09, 45.2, 46.2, 59.7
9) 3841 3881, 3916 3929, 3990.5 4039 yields 0.09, 42.4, 45.4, 59.6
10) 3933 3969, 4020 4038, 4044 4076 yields -0.15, 37.5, 60.6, 58.9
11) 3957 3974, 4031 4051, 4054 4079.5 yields -0.18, 30.4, 60.5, 58.4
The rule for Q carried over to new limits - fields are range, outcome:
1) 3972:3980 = 44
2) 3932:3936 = 6.47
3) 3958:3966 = 41.9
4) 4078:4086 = 60.7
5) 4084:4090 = 62.9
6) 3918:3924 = 48.9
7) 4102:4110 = 57.4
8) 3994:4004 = 56.8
